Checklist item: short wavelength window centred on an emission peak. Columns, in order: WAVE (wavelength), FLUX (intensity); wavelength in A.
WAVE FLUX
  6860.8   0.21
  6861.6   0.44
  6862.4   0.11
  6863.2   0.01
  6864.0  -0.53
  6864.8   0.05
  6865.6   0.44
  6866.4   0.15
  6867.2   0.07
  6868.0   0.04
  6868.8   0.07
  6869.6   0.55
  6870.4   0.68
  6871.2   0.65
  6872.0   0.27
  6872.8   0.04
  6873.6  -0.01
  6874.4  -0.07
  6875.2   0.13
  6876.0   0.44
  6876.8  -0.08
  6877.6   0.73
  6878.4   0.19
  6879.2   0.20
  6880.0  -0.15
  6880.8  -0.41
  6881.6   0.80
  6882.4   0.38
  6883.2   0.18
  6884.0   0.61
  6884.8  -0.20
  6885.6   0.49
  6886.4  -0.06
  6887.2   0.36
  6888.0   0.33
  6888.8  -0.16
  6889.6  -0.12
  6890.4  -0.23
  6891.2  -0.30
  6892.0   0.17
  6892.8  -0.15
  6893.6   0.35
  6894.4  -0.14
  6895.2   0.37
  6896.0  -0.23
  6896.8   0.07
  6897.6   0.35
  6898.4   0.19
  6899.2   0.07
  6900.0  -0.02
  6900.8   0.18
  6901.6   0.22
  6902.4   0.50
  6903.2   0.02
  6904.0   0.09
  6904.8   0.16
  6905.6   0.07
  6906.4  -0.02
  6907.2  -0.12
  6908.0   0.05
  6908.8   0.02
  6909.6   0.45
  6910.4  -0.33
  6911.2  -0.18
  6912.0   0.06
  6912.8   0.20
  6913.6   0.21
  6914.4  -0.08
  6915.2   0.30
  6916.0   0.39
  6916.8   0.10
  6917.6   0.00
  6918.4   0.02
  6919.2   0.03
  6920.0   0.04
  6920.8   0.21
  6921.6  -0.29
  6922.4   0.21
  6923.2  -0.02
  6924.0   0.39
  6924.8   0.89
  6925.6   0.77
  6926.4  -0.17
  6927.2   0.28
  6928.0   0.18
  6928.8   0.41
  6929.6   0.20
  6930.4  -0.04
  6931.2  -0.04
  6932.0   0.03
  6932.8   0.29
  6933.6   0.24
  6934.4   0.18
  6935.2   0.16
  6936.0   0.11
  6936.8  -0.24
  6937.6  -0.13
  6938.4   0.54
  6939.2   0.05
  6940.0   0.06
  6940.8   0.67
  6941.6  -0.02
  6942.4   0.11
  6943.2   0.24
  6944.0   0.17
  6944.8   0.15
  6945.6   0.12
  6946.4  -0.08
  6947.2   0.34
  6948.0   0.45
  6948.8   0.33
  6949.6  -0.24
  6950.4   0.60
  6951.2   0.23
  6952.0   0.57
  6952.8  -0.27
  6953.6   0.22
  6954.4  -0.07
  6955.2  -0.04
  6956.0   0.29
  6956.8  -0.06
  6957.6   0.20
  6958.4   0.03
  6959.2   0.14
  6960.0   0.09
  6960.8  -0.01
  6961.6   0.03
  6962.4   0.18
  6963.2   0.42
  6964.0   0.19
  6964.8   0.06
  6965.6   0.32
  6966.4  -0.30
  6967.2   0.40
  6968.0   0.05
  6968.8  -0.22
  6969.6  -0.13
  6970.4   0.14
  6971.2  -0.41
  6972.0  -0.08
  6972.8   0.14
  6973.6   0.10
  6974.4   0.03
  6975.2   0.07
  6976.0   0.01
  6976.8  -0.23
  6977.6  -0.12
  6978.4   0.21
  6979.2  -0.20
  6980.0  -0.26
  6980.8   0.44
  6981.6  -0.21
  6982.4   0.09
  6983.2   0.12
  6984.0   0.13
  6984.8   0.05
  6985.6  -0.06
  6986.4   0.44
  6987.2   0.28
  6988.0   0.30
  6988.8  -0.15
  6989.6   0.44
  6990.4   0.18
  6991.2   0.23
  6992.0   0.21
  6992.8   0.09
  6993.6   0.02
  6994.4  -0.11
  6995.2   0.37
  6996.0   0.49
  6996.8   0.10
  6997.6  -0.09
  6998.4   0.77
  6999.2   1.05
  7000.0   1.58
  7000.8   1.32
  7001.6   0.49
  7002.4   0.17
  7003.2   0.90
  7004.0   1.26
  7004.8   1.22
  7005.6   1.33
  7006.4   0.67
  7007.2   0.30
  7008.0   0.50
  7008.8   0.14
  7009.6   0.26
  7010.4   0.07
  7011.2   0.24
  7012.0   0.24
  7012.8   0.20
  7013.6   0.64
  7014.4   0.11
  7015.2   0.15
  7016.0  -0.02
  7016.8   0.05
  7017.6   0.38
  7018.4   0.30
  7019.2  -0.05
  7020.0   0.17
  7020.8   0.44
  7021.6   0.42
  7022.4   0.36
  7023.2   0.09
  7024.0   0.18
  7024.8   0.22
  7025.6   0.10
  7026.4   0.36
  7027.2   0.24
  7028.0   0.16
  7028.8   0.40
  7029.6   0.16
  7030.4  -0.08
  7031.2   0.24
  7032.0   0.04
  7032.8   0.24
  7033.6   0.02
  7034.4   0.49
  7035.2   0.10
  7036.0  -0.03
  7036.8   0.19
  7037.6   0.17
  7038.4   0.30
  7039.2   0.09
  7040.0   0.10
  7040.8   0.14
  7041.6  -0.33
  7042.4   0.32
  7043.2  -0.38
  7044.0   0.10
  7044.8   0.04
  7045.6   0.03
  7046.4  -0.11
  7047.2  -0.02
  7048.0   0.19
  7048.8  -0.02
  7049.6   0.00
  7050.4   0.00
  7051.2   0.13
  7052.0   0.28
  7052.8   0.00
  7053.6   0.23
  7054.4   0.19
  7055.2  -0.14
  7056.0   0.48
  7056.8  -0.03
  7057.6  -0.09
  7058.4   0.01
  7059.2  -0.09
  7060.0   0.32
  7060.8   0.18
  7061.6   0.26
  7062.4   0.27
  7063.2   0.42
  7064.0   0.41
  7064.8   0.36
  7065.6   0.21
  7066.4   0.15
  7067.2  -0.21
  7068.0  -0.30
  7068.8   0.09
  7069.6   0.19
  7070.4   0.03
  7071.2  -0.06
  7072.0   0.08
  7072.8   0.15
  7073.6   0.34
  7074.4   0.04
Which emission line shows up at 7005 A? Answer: [O II] 3727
